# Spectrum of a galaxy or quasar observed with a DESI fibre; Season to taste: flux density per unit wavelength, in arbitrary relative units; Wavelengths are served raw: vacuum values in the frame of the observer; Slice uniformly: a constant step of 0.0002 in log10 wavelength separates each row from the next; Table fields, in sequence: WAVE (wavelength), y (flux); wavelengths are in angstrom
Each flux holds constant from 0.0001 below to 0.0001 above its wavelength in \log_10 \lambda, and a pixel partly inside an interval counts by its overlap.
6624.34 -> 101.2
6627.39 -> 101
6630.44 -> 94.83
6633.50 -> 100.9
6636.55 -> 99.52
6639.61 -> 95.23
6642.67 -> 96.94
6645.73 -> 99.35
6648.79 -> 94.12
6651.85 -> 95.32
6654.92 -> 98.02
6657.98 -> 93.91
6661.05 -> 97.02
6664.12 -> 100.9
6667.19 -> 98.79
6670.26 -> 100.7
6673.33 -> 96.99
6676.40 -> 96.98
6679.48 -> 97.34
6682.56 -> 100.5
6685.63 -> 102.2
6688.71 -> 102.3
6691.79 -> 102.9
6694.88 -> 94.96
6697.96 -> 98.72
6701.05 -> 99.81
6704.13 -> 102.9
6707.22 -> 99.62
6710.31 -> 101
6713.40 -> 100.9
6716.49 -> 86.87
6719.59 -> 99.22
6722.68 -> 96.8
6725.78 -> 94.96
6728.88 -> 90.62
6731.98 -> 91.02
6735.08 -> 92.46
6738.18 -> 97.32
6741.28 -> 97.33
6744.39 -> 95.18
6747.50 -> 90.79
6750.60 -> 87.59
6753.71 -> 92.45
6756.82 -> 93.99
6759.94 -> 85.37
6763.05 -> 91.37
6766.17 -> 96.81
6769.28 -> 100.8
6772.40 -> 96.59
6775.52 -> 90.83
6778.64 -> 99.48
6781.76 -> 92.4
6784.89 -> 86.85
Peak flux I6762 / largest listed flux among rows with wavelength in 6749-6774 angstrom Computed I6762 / 100.8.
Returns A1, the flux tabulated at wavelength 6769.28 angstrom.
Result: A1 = 100.8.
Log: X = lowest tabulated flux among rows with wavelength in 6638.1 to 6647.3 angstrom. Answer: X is 95.23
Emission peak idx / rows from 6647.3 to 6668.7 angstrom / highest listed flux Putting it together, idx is 100.9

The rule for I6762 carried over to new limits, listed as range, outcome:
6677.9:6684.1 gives 100.5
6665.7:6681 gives 100.7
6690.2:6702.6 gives 102.9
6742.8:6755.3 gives 95.18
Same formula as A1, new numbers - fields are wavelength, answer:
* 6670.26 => 100.7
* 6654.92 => 98.02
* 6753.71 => 92.45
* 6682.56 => 100.5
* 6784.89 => 86.85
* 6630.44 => 94.83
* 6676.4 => 96.98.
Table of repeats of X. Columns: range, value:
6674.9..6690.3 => 96.98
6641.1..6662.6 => 93.91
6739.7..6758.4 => 87.59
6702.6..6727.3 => 86.87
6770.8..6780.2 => 90.83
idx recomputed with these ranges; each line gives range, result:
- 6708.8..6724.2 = 101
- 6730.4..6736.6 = 92.46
